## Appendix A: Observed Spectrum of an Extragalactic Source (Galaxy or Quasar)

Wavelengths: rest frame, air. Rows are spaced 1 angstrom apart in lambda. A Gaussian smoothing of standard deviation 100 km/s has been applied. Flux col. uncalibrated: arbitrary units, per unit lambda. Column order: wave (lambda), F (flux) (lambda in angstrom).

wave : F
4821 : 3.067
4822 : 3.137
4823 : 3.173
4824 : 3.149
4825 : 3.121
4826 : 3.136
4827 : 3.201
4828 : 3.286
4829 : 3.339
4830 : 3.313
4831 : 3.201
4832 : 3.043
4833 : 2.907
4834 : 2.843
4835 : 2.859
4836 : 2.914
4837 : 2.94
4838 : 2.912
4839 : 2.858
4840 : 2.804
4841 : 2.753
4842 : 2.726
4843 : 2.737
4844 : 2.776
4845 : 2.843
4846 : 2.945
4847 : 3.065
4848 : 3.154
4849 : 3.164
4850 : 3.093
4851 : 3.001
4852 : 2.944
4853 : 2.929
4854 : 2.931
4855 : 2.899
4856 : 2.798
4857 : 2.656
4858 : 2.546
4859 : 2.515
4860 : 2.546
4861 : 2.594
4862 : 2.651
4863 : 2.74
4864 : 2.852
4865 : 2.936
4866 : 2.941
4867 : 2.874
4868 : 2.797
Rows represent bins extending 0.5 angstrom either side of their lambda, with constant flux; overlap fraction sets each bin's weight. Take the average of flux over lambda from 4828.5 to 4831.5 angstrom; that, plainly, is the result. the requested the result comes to 3.28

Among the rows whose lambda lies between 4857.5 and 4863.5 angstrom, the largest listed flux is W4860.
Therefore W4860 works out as 2.74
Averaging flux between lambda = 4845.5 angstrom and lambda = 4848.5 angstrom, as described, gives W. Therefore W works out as 3.05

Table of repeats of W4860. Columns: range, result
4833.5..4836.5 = 2.914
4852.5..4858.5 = 2.931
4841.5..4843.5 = 2.737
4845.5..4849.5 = 3.164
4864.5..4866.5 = 2.941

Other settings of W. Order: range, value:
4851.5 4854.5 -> 2.93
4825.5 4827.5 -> 3.17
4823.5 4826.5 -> 3.14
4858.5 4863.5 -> 2.61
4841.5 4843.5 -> 2.73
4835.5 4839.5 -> 2.91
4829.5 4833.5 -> 3.12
